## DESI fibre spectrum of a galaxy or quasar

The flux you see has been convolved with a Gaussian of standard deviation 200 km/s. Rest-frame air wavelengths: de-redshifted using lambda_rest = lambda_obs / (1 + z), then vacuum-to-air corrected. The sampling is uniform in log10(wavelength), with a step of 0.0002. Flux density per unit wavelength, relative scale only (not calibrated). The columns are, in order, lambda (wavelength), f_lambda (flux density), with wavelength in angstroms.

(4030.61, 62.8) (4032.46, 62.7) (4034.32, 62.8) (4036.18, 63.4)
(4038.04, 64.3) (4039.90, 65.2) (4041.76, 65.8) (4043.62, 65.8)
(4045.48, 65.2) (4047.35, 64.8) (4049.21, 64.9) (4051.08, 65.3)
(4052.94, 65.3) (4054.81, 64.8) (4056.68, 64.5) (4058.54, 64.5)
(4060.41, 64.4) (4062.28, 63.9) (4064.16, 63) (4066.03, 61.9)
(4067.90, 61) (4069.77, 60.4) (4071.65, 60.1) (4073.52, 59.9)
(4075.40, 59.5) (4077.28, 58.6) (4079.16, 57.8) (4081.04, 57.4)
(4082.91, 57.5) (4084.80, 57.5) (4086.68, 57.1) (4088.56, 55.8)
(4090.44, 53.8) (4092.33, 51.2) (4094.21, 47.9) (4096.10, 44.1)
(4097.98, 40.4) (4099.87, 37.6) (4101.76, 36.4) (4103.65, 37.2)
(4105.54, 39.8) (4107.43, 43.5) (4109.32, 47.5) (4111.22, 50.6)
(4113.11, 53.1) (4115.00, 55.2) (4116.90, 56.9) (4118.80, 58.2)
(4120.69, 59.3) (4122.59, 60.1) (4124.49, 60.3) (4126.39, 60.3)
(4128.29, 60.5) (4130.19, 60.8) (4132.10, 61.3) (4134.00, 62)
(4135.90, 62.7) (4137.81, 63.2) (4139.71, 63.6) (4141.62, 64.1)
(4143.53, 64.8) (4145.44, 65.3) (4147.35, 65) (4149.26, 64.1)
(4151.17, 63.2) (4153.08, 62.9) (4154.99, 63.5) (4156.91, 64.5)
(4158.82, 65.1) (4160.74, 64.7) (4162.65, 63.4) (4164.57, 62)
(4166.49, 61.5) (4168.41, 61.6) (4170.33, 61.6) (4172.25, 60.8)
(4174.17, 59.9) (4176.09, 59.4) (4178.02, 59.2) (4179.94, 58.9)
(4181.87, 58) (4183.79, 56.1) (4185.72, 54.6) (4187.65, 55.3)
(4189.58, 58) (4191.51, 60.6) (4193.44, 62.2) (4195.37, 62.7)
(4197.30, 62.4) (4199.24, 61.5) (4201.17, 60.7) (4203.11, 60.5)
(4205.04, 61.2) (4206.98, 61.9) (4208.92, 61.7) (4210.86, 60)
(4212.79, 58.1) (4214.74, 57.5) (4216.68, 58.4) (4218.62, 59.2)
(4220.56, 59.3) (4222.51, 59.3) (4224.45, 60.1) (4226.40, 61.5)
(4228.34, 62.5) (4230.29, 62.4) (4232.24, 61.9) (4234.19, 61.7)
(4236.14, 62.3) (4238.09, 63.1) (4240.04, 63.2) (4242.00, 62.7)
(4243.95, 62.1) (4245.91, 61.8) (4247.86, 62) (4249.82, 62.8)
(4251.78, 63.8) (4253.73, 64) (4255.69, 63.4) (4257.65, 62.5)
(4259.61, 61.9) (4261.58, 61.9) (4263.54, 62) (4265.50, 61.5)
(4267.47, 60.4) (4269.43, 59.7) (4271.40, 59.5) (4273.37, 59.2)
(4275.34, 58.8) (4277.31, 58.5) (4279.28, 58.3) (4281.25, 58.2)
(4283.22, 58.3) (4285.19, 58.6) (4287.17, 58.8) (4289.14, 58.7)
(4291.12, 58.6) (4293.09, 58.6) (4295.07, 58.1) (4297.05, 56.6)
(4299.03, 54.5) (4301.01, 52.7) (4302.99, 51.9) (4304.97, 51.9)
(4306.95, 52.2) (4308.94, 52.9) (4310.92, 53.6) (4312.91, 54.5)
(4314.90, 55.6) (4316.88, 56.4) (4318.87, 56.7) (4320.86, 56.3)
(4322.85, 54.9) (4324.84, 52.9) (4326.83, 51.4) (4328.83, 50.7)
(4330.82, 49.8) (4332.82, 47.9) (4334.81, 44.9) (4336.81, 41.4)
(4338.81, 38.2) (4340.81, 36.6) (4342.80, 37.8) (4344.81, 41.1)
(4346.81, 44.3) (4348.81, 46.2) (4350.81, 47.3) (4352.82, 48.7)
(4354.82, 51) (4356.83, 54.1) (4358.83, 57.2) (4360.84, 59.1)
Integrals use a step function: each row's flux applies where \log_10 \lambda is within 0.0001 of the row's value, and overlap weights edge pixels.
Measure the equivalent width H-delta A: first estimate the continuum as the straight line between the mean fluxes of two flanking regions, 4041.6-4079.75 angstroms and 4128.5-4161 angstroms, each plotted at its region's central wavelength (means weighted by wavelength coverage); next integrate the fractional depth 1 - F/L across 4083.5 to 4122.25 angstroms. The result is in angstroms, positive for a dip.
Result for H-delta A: 8.5 angstroms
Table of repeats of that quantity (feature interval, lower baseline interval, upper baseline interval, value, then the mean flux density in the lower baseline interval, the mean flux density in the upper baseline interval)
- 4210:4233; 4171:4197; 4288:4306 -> -0.8 angstroms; 59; 55.8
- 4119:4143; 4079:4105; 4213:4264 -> -4.2 angstroms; 49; 61.6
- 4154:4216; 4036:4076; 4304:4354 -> -4.3 angstroms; 63.6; 49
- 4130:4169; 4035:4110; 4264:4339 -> -4.9 angstroms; 57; 55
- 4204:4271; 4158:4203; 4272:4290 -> -2.3 angstroms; 60.4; 58.6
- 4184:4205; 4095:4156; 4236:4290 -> -0.5 angstroms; 55.9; 61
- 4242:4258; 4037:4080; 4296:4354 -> -2.8 angstroms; 63.1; 49.6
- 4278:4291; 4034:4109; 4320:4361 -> -2.3 angstroms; 57.2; 47.9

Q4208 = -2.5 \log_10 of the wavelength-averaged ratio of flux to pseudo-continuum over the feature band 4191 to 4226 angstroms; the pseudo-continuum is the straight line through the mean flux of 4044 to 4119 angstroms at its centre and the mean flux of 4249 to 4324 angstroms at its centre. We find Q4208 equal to -0.060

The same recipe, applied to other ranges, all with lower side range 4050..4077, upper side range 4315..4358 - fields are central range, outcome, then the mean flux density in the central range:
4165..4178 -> -0.07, 60.7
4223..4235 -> -0.14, 61.6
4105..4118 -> 0.20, 49.9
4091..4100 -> 0.32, 45.2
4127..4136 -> -0.04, 61.3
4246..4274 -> -0.18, 61.8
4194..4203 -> -0.11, 61.7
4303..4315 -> -0.07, 53.1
